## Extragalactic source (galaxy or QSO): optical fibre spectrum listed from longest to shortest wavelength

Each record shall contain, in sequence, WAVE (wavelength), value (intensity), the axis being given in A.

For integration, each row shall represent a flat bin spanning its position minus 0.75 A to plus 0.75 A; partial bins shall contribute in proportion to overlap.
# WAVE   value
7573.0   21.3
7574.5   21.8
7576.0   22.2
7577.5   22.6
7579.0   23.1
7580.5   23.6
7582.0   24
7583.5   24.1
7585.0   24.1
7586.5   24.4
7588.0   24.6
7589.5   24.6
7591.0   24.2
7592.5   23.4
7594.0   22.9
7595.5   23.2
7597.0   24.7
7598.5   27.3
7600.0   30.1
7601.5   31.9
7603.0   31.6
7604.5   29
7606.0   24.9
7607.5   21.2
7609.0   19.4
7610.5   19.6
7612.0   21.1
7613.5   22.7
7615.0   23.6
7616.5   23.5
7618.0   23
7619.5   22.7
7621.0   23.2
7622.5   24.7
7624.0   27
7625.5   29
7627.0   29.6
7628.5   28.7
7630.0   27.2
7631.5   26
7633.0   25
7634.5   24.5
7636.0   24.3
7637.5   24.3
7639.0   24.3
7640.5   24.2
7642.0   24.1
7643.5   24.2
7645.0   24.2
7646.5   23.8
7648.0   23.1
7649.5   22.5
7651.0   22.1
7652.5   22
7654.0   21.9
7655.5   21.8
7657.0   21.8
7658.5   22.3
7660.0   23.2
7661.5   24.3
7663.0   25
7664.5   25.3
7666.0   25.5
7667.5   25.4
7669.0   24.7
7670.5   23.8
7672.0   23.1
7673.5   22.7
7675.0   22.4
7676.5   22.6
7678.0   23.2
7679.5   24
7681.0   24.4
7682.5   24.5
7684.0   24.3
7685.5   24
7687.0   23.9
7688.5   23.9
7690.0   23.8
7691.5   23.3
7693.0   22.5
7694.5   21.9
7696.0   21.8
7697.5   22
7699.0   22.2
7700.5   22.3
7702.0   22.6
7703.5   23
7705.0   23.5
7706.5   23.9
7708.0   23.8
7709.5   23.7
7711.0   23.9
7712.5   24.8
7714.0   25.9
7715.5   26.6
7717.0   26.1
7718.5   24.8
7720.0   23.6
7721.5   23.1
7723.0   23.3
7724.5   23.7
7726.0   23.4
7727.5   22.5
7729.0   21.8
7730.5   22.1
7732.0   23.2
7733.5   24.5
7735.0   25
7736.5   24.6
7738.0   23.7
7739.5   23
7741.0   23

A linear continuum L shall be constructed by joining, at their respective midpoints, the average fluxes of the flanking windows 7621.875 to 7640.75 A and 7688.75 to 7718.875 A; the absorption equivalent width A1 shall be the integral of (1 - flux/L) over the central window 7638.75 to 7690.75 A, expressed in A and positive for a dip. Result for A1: 2.8 A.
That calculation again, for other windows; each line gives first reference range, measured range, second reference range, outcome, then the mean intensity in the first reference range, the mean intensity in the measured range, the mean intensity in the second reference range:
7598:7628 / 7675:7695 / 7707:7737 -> 0.7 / 25.3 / 23.5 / 24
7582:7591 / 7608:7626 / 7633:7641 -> 0.9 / 24.3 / 23.2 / 24.4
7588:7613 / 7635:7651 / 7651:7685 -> 0.1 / 24.9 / 23.8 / 23.5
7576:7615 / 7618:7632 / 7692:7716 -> -1.2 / 24.4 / 26.3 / 23.4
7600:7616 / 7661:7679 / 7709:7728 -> 0.4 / 24.7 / 24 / 24.3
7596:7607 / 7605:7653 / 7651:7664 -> 2.6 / 28.2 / 24.1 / 22.8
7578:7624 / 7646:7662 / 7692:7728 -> 0.9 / 24.4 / 22.6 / 23.5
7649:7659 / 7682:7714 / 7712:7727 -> 0.4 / 22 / 23.4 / 24.5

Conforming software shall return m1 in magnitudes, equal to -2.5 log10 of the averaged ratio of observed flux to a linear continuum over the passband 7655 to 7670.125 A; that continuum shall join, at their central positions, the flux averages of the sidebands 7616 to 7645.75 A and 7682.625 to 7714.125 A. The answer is 0.02 mag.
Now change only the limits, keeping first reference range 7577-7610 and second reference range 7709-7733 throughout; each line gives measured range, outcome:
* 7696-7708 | 0.06 mag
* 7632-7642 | 0.01 mag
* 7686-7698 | 0.06 mag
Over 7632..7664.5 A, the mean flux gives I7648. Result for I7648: 23.5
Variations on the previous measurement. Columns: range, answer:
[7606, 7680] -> 23.8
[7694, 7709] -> 22.7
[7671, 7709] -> 23.2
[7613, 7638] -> 25.3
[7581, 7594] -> 24.1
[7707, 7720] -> 24.9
